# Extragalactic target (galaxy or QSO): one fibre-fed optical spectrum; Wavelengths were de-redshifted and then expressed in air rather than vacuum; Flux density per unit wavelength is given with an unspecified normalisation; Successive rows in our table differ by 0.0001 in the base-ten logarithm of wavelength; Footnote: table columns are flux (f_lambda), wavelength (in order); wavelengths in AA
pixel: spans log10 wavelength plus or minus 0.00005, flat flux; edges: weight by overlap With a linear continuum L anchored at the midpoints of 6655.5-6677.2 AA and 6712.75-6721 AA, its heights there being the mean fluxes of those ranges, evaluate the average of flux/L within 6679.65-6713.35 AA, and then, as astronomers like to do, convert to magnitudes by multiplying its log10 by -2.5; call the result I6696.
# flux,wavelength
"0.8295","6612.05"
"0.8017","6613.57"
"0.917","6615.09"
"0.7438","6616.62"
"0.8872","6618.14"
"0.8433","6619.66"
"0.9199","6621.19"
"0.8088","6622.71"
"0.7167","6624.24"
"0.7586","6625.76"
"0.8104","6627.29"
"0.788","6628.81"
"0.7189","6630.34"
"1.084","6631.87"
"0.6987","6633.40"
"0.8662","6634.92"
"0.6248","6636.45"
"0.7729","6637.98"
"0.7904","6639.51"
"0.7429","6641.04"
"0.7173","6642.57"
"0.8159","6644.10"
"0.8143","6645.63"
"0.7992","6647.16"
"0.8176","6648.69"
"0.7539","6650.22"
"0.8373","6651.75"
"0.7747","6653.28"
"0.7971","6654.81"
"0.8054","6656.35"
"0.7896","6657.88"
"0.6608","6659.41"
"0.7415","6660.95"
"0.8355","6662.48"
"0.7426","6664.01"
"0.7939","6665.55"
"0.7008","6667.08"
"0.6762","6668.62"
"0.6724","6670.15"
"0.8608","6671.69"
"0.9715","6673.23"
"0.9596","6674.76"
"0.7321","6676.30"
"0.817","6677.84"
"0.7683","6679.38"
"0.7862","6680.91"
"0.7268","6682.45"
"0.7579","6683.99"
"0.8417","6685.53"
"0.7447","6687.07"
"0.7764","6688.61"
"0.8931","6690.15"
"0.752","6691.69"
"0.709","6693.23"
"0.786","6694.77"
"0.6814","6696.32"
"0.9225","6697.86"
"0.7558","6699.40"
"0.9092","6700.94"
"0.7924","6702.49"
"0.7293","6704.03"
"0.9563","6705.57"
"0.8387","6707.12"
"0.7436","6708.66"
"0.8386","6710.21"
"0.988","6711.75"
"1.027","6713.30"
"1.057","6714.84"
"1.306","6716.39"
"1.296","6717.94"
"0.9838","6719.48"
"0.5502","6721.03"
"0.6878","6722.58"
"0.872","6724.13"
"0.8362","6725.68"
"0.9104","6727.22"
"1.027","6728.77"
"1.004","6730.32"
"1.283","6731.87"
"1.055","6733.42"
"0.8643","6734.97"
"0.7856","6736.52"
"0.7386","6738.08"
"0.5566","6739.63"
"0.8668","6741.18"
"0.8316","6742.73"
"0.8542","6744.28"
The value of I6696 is 0.19 mag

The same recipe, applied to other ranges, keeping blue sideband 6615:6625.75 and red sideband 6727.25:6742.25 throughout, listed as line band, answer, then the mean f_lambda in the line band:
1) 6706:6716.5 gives -0.07 mag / 0.949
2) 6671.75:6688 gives 0.07 mag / 0.812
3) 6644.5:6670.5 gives 0.11 mag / 0.768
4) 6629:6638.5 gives 0.05 mag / 0.794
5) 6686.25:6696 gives 0.14 mag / 0.772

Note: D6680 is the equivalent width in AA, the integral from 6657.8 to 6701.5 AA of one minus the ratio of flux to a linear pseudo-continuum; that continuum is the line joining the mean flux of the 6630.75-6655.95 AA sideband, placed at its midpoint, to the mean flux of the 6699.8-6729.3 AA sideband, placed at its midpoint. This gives 3.51 AA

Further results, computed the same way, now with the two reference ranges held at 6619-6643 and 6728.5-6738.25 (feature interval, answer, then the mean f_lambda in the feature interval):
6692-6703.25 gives 1.47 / 0.792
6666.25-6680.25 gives 1.17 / 0.796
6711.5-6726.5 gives -0.17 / 0.959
